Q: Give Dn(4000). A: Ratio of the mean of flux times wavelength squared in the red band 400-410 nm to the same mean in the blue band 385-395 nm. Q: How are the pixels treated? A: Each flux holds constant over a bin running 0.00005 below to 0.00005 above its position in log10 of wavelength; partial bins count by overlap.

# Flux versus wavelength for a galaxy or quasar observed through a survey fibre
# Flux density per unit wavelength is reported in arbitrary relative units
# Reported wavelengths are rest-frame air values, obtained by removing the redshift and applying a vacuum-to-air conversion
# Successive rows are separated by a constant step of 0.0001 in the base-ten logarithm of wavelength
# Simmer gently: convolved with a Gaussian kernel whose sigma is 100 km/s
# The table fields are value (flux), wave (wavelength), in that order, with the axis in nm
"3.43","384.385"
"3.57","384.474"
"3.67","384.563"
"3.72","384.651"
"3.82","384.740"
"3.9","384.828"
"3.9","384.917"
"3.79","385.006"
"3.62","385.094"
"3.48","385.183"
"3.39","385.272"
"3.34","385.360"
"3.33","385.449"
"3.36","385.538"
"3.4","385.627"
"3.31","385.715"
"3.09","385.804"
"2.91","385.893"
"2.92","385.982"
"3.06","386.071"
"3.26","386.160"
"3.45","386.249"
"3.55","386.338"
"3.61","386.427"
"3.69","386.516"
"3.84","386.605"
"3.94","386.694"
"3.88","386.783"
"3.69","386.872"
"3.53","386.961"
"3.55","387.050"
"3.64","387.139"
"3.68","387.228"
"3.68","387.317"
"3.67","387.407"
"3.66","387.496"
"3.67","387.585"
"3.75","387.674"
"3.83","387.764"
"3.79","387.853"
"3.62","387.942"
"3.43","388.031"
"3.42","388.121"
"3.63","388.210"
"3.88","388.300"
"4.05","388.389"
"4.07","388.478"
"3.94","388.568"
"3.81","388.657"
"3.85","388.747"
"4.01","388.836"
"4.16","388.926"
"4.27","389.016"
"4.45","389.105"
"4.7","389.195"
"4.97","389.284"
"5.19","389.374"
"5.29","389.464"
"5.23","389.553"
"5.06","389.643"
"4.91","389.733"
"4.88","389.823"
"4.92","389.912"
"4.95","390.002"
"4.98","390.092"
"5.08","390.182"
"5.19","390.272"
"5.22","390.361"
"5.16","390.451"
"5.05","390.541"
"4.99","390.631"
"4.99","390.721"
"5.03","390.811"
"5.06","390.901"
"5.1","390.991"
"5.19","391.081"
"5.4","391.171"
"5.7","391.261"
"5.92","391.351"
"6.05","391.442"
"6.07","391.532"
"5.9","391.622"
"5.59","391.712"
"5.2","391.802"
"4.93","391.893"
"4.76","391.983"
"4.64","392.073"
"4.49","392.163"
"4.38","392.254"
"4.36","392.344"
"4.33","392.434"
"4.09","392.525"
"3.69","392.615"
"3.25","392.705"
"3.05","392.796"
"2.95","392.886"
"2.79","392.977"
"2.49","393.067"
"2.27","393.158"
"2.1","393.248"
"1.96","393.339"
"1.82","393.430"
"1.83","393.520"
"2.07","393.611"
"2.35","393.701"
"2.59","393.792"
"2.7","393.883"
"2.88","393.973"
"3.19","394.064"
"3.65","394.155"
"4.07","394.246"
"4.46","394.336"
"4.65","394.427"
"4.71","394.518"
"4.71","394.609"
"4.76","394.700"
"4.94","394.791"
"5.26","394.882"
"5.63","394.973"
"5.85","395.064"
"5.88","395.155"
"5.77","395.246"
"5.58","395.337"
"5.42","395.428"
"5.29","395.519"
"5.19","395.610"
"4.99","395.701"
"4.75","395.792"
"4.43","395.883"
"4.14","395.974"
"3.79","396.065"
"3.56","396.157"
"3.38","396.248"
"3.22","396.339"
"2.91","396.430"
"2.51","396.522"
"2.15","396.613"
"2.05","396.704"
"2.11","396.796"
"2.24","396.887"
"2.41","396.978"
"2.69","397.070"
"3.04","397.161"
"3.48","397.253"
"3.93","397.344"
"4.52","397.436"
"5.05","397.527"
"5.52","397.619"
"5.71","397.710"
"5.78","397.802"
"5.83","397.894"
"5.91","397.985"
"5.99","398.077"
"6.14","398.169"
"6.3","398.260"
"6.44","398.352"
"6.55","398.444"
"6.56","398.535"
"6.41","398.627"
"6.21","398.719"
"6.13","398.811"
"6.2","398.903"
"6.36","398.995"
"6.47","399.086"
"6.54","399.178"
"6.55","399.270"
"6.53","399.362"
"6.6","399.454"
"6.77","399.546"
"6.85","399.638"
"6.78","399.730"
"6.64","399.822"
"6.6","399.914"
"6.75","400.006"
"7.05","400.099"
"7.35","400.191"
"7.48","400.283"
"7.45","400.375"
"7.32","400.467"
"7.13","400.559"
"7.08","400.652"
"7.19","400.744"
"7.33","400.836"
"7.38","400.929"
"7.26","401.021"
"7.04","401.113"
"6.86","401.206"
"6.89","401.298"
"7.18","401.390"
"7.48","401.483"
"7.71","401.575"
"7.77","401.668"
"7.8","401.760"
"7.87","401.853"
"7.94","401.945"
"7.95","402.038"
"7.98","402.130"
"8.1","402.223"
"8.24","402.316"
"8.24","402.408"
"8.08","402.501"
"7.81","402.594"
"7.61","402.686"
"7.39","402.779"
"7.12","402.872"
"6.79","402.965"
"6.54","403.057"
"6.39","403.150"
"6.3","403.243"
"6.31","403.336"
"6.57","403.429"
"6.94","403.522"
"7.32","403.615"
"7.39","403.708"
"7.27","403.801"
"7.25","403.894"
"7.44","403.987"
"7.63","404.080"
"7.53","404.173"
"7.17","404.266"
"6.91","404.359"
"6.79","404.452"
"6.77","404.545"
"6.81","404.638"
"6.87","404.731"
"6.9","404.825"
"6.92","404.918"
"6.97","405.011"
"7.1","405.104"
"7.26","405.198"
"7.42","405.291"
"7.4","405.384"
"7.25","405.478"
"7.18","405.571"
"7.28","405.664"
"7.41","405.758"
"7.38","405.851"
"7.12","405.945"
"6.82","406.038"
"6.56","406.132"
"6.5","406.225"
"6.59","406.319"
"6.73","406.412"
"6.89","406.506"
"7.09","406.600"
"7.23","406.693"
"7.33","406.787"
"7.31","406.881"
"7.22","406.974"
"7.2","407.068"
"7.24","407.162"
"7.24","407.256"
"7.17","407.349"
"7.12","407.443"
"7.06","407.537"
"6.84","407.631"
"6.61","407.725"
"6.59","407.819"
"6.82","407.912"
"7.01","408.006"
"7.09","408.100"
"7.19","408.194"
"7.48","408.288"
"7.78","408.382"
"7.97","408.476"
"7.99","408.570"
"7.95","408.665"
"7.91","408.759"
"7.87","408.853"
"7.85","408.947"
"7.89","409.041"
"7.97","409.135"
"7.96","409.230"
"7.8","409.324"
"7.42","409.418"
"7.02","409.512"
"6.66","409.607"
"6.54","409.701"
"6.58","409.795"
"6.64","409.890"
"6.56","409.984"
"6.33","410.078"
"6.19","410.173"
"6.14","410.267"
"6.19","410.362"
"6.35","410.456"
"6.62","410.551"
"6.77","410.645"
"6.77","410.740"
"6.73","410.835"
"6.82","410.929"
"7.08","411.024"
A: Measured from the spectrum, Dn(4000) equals 1.92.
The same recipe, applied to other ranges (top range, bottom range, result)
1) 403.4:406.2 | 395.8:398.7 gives 1.69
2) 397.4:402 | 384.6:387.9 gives 2.02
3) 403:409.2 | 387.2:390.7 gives 1.78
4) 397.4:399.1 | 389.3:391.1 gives 1.23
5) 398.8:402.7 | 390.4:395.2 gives 1.77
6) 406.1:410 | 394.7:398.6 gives 1.66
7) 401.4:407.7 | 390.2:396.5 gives 1.77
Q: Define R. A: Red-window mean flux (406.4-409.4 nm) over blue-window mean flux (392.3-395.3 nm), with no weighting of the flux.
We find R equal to 2.0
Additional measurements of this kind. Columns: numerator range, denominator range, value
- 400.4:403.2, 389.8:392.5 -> 1.46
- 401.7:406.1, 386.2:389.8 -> 1.81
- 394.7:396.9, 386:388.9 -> 1.15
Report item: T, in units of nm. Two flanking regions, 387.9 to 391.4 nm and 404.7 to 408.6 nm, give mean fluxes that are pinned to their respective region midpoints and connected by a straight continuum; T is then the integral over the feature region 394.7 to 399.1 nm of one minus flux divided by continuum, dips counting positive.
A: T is 0.72 nm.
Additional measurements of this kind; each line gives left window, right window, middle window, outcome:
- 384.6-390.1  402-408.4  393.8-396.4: 0.399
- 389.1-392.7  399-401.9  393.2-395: 0.705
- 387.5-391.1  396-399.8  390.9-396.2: 0.522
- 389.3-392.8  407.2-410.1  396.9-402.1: -0.243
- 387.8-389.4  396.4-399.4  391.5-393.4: 0.206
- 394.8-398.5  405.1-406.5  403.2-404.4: -0.105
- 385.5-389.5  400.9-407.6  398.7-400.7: -0.155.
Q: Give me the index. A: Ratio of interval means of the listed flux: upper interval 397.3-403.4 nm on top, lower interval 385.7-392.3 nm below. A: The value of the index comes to 1.56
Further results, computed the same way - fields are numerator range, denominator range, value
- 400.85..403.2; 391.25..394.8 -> 1.93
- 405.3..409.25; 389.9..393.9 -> 1.71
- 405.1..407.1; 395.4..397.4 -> 2.02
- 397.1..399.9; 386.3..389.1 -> 1.57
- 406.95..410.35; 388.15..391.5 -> 1.49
